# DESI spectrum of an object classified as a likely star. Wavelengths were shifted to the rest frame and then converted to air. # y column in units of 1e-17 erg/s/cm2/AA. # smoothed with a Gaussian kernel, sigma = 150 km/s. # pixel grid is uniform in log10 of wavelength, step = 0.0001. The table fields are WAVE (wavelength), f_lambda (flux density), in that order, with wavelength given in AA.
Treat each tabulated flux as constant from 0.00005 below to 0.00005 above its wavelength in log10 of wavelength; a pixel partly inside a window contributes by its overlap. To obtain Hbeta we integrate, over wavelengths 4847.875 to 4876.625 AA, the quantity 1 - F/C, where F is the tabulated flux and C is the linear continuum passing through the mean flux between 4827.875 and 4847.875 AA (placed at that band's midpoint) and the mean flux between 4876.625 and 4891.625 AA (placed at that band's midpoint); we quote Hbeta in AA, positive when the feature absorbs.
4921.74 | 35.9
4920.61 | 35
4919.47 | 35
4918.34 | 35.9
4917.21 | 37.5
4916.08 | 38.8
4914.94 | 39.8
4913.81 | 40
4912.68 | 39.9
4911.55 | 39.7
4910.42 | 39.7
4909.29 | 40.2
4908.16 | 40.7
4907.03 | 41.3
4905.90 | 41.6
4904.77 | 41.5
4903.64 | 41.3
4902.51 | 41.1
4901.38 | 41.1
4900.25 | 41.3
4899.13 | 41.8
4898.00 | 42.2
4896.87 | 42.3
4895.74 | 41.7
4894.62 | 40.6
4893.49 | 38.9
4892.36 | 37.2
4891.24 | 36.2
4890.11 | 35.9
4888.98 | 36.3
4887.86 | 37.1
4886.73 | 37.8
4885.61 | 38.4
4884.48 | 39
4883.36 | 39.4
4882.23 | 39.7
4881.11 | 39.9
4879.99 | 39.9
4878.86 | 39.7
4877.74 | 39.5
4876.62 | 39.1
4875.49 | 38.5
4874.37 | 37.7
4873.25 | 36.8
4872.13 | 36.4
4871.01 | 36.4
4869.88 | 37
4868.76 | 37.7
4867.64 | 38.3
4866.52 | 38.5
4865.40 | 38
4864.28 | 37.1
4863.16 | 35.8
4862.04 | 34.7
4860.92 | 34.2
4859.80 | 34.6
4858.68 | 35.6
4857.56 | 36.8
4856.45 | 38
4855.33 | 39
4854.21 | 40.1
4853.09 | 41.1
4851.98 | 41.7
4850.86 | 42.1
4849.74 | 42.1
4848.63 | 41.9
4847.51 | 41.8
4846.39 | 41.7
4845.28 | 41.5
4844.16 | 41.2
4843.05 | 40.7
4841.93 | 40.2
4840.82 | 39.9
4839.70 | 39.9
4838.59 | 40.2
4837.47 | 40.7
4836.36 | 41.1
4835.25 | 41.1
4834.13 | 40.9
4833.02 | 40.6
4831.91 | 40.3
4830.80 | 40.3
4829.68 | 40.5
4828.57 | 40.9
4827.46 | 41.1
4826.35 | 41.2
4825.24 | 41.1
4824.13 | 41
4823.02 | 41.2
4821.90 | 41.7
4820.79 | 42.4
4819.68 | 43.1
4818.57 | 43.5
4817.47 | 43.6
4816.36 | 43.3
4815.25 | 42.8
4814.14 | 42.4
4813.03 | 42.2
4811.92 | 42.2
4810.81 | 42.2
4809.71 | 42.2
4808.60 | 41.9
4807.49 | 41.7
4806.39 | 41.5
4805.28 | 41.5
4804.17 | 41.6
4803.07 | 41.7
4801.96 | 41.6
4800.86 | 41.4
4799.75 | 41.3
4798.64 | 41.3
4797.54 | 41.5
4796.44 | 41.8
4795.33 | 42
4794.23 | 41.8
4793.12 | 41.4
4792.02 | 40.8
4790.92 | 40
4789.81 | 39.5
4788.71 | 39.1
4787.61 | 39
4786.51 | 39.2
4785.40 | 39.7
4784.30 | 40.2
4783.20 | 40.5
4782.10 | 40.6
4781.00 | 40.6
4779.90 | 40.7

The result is 1.1 AA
